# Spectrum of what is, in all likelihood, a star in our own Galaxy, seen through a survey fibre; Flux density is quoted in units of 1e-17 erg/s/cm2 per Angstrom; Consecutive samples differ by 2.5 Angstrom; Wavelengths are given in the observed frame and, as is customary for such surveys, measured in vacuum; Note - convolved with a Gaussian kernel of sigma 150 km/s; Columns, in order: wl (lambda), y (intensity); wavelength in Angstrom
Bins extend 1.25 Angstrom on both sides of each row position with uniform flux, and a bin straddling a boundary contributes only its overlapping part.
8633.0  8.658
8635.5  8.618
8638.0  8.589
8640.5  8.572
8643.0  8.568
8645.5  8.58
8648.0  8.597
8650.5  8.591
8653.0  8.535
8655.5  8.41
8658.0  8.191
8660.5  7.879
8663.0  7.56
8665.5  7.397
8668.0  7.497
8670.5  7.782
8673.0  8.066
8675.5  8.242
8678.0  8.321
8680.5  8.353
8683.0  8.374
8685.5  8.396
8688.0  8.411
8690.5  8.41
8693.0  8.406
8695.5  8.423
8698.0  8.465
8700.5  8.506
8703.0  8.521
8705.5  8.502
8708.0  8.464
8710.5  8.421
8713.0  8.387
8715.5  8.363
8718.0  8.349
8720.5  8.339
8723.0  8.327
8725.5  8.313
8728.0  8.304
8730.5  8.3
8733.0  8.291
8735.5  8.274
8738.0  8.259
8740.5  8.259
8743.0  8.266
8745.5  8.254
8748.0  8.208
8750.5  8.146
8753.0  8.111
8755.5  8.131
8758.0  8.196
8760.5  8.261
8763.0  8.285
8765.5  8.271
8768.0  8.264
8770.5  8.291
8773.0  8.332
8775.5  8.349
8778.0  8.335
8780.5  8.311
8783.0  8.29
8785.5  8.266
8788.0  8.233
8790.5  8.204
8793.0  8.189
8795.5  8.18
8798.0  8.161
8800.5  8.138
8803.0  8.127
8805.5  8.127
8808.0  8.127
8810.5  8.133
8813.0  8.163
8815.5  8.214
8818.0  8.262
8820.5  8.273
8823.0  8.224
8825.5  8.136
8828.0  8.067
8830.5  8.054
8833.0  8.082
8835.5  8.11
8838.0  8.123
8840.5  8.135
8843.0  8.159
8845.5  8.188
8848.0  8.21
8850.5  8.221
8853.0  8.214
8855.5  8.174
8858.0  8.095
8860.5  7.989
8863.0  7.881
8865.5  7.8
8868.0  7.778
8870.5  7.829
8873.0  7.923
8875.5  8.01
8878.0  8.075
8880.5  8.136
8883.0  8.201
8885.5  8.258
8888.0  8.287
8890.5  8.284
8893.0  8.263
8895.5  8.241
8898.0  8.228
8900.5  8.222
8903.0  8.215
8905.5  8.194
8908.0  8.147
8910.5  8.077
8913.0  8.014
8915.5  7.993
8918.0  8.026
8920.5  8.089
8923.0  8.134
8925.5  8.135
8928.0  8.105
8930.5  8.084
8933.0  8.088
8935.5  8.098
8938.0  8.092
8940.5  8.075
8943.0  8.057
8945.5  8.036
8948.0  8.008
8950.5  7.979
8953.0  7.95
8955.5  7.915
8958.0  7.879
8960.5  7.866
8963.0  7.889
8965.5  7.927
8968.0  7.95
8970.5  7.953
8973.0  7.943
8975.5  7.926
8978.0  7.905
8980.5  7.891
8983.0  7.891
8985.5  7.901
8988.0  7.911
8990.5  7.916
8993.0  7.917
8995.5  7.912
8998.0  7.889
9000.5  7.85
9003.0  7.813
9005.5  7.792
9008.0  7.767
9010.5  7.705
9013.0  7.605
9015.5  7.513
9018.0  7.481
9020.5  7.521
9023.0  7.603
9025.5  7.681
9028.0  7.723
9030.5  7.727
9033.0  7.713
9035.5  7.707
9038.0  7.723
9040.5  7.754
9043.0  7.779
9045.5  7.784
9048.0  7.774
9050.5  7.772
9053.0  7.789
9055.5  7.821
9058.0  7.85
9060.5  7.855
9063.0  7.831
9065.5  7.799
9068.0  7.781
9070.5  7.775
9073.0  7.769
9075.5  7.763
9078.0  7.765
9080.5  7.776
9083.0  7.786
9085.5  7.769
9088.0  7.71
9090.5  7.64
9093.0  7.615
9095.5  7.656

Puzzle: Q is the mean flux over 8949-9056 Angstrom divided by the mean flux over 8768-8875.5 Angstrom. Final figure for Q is 1.0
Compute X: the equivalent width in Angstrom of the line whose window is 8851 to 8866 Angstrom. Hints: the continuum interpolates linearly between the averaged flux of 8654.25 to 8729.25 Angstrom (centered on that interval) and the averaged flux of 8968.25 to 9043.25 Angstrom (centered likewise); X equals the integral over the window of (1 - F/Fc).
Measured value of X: -0.1 Angstrom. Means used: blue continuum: 8.25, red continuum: 7.78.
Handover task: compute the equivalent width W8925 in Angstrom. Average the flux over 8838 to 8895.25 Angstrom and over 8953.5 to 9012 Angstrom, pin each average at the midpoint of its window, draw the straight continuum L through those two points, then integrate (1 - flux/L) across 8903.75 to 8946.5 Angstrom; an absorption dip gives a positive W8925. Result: -0.5 Angstrom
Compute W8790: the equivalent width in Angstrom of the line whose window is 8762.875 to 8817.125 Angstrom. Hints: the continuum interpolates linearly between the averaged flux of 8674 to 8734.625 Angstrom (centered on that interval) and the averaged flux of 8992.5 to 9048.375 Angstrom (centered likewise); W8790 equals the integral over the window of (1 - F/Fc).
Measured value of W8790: -0.2 Angstrom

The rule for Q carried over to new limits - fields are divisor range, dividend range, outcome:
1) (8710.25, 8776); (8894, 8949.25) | 0.98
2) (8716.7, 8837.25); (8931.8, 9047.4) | 0.95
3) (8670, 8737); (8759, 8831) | 0.98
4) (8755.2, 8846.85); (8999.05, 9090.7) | 0.94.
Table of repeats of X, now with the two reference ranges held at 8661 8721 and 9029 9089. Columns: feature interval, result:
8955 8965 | 0.0 Angstrom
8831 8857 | -0.4 Angstrom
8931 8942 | -0.2 Angstrom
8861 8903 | -0.5 Angstrom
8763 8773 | -0.2 Angstrom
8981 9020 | 0.3 Angstrom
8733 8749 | -0.2 Angstrom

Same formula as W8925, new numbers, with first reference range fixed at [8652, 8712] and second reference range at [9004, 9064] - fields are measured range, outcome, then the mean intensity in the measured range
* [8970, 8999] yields -0.4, 7.91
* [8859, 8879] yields 0.1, 7.91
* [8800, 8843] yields -0.6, 8.15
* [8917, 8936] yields -0.5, 8.1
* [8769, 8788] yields -0.5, 8.3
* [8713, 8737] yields -0.5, 8.32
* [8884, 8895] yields -0.5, 8.27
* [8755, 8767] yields -0.2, 8.24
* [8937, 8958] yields -0.4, 8.01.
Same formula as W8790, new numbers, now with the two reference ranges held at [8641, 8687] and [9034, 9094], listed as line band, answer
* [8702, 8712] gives -0.40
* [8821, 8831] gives -0.15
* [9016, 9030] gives 0.37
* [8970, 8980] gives -0.08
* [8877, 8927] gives -1.40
